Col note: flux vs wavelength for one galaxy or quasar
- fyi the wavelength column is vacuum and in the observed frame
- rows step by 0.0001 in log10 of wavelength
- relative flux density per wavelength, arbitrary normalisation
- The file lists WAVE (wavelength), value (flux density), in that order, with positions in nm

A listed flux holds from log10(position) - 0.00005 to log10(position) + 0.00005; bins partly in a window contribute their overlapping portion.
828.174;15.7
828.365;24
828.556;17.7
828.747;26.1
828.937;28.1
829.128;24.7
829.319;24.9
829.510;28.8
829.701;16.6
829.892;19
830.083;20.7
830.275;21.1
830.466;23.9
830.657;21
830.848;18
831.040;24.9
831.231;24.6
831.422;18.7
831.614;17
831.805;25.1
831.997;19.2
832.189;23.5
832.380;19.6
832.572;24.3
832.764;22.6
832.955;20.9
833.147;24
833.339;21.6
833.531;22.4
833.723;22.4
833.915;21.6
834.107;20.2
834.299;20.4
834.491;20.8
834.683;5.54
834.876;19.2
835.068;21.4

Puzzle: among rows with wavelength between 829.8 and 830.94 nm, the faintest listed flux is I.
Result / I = 18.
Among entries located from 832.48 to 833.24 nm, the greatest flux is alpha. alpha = 24.3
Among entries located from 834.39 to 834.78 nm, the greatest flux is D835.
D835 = 20.8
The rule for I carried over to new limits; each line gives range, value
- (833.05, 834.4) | 20.2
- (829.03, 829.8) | 16.6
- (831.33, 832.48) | 17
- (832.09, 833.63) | 19.6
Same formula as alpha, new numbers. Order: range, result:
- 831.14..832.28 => 25.1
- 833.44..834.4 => 22.4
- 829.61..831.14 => 24.9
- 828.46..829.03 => 28.1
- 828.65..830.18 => 28.8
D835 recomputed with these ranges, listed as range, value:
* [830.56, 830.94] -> 21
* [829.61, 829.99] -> 19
